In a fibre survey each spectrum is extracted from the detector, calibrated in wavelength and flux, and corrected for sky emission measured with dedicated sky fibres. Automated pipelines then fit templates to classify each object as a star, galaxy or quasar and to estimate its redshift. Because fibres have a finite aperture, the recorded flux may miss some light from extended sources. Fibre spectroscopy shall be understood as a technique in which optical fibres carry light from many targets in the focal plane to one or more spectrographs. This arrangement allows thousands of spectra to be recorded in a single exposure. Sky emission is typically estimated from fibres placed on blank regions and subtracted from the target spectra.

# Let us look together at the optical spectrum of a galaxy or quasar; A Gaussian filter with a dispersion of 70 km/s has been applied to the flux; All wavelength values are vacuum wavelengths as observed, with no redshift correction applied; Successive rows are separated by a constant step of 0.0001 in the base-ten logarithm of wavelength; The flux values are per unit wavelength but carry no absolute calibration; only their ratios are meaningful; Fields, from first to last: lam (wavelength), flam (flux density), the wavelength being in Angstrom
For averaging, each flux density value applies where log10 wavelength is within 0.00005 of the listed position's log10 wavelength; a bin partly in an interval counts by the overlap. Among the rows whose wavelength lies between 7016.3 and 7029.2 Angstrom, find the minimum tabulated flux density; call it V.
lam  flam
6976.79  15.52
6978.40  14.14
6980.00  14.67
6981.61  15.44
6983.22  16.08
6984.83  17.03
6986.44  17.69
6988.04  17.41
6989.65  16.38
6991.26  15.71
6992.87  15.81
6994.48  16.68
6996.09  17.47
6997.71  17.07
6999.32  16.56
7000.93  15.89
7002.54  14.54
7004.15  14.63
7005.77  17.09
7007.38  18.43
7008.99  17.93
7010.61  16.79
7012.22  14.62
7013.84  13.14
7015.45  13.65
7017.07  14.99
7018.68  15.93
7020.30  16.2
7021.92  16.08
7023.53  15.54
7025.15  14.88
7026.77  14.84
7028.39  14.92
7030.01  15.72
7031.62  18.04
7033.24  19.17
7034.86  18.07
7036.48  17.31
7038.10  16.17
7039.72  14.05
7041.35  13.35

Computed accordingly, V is 14.84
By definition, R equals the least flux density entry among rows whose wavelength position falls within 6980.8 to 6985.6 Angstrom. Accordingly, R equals 15.44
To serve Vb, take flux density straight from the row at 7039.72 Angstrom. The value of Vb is 14.05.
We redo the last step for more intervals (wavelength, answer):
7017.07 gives 14.99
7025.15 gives 14.88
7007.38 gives 18.43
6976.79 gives 15.52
